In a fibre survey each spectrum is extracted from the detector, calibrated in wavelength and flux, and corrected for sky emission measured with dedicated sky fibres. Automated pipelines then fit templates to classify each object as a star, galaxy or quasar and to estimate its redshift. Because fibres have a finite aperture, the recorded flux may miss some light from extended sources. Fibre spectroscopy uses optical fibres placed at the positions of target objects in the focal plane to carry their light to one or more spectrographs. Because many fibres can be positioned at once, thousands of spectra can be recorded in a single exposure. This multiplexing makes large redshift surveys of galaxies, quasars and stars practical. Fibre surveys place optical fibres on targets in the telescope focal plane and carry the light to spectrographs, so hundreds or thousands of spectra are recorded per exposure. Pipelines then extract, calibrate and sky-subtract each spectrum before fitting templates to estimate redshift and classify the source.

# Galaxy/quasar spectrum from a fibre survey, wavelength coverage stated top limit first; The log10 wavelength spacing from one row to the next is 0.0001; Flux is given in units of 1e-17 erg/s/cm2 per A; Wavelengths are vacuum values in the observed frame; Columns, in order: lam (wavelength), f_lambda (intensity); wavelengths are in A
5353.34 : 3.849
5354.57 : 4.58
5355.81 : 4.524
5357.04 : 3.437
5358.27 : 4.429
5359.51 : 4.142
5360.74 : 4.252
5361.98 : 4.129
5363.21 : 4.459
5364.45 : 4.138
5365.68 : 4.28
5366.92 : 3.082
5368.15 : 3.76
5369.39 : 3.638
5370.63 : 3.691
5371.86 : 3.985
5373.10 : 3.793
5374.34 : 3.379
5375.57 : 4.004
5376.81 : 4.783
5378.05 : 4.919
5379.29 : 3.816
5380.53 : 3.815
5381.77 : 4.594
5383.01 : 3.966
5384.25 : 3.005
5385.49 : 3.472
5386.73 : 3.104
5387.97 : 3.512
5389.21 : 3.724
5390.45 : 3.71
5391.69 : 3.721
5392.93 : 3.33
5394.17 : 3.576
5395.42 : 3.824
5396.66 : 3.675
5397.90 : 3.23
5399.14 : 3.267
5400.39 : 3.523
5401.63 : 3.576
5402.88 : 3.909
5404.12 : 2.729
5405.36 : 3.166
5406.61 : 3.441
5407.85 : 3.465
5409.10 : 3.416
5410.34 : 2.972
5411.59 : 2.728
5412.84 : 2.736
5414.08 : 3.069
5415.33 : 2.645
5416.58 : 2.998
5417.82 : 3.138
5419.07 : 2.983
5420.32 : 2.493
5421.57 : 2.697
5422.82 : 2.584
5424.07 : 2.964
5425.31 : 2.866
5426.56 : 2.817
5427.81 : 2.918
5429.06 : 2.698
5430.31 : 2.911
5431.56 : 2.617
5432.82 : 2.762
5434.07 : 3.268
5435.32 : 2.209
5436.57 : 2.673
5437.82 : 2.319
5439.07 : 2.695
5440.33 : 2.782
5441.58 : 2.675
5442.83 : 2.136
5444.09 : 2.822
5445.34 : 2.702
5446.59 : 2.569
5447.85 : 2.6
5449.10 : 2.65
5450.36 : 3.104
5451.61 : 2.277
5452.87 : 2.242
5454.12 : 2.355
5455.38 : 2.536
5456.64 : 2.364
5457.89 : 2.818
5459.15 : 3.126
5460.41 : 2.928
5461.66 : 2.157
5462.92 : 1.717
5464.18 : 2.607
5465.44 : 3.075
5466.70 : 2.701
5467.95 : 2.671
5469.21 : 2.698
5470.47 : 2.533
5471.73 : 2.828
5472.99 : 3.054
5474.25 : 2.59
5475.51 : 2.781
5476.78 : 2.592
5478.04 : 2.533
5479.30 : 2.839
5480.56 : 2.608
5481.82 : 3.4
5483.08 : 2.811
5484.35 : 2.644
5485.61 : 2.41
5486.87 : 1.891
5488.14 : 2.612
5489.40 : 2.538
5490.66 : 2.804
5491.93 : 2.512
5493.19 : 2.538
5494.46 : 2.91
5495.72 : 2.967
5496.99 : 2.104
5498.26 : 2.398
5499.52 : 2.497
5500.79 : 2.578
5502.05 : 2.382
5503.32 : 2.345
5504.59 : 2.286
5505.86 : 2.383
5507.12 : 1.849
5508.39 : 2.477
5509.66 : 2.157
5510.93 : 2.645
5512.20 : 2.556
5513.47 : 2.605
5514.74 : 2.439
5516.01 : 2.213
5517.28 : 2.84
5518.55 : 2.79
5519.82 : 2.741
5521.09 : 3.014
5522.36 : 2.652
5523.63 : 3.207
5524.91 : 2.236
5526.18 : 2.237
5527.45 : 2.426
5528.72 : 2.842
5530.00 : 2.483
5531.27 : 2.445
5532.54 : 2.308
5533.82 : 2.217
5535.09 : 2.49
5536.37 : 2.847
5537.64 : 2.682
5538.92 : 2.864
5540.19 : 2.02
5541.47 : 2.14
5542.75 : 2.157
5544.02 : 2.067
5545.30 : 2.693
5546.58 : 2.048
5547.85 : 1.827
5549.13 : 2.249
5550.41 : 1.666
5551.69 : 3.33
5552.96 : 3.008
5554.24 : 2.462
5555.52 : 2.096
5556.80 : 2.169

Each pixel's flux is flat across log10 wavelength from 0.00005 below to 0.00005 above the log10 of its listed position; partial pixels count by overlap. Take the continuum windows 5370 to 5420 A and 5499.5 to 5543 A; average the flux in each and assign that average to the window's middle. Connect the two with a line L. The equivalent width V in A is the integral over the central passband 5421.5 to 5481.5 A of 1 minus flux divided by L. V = 7.51 A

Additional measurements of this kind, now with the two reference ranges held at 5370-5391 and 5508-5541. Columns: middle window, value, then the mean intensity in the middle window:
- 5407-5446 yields 7.2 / 2.8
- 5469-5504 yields 3.3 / 2.62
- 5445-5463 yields 3.5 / 2.57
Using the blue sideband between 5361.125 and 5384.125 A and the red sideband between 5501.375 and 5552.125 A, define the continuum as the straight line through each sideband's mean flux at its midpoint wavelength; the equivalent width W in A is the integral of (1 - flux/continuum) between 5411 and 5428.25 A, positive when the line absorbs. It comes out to 3.4 A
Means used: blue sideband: 3.99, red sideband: 2.44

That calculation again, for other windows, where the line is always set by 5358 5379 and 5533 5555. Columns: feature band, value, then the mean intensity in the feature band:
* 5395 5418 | 2.8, 3.23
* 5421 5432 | 2.2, 2.79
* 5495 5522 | 2.3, 2.49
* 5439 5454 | 3.2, 2.59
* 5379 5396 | 0.9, 3.65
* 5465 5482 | 1.6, 2.76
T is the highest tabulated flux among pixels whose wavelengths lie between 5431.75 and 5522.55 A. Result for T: 3.4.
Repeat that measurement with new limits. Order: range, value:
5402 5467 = 3.909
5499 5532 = 3.207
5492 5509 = 2.967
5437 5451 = 3.104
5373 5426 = 4.919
